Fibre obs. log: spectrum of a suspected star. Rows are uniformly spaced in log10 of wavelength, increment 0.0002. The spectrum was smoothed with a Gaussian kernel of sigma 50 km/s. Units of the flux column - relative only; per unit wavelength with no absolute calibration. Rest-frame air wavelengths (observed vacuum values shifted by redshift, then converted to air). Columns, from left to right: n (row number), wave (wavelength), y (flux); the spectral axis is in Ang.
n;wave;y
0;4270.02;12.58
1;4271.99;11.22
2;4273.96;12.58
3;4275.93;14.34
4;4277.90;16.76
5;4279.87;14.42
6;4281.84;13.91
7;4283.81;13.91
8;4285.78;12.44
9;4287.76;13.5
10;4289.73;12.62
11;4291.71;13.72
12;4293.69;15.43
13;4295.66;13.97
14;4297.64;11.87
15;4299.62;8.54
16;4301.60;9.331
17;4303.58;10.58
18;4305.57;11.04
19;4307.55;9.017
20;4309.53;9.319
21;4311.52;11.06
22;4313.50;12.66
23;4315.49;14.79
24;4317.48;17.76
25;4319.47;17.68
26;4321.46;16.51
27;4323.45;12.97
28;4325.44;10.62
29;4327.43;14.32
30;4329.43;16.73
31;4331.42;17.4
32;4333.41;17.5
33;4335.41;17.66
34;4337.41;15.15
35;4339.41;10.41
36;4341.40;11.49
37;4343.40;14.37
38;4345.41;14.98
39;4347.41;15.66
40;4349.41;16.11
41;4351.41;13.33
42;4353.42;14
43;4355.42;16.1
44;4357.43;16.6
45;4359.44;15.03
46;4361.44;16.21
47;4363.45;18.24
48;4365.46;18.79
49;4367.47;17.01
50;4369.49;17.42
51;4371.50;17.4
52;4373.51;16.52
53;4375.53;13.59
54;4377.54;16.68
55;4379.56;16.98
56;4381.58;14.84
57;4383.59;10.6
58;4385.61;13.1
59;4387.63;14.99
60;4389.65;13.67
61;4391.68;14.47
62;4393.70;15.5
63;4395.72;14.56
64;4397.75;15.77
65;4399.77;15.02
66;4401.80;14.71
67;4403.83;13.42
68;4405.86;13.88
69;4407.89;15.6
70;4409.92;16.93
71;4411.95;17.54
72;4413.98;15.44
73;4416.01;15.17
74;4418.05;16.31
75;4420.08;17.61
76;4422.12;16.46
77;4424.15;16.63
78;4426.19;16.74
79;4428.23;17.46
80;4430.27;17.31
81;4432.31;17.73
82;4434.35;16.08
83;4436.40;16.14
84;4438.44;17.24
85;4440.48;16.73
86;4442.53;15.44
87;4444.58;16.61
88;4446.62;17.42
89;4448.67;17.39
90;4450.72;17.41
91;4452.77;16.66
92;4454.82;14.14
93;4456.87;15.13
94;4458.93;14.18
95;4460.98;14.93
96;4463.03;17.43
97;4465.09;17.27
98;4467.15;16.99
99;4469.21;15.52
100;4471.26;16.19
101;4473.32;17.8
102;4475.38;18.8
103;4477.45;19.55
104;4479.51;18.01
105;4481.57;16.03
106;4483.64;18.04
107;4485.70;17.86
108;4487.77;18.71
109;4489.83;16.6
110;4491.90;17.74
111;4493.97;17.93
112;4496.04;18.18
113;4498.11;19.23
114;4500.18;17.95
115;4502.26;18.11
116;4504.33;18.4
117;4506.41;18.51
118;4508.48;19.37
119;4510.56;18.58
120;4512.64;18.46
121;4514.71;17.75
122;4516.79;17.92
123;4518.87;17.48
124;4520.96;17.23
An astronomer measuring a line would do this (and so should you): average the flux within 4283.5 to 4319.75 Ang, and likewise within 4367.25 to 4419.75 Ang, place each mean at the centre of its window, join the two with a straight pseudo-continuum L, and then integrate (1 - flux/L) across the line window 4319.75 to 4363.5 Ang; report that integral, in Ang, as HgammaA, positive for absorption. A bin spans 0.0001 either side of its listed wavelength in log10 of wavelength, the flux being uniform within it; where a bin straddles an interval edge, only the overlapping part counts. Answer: -4.3 Ang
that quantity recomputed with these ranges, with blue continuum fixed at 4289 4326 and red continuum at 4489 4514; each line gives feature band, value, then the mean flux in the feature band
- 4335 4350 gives -0.7 Ang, 14.3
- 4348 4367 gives -2.7 Ang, 16.1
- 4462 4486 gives 0.0 Ang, 17.4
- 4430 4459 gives 0.3 Ang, 16.4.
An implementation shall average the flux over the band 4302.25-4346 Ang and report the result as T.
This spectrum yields 13.8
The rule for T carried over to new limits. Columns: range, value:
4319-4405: 15.2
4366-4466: 15.9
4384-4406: 14.4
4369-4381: 16.3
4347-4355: 14.8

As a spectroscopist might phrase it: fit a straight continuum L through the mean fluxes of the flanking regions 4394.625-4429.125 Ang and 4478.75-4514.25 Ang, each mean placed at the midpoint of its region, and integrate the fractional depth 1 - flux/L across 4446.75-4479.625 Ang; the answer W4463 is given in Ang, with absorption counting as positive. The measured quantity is 1.0 Ang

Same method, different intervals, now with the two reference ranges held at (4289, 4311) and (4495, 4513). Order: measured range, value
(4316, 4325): -2.8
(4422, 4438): -0.9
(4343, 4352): -1.3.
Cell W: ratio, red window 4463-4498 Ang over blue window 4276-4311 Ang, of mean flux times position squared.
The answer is 1.55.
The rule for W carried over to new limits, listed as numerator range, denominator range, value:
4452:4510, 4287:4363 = 1.34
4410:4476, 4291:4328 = 1.39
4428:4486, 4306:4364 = 1.22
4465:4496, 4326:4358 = 1.24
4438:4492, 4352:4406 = 1.14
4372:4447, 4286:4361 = 1.18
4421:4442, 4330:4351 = 1.16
